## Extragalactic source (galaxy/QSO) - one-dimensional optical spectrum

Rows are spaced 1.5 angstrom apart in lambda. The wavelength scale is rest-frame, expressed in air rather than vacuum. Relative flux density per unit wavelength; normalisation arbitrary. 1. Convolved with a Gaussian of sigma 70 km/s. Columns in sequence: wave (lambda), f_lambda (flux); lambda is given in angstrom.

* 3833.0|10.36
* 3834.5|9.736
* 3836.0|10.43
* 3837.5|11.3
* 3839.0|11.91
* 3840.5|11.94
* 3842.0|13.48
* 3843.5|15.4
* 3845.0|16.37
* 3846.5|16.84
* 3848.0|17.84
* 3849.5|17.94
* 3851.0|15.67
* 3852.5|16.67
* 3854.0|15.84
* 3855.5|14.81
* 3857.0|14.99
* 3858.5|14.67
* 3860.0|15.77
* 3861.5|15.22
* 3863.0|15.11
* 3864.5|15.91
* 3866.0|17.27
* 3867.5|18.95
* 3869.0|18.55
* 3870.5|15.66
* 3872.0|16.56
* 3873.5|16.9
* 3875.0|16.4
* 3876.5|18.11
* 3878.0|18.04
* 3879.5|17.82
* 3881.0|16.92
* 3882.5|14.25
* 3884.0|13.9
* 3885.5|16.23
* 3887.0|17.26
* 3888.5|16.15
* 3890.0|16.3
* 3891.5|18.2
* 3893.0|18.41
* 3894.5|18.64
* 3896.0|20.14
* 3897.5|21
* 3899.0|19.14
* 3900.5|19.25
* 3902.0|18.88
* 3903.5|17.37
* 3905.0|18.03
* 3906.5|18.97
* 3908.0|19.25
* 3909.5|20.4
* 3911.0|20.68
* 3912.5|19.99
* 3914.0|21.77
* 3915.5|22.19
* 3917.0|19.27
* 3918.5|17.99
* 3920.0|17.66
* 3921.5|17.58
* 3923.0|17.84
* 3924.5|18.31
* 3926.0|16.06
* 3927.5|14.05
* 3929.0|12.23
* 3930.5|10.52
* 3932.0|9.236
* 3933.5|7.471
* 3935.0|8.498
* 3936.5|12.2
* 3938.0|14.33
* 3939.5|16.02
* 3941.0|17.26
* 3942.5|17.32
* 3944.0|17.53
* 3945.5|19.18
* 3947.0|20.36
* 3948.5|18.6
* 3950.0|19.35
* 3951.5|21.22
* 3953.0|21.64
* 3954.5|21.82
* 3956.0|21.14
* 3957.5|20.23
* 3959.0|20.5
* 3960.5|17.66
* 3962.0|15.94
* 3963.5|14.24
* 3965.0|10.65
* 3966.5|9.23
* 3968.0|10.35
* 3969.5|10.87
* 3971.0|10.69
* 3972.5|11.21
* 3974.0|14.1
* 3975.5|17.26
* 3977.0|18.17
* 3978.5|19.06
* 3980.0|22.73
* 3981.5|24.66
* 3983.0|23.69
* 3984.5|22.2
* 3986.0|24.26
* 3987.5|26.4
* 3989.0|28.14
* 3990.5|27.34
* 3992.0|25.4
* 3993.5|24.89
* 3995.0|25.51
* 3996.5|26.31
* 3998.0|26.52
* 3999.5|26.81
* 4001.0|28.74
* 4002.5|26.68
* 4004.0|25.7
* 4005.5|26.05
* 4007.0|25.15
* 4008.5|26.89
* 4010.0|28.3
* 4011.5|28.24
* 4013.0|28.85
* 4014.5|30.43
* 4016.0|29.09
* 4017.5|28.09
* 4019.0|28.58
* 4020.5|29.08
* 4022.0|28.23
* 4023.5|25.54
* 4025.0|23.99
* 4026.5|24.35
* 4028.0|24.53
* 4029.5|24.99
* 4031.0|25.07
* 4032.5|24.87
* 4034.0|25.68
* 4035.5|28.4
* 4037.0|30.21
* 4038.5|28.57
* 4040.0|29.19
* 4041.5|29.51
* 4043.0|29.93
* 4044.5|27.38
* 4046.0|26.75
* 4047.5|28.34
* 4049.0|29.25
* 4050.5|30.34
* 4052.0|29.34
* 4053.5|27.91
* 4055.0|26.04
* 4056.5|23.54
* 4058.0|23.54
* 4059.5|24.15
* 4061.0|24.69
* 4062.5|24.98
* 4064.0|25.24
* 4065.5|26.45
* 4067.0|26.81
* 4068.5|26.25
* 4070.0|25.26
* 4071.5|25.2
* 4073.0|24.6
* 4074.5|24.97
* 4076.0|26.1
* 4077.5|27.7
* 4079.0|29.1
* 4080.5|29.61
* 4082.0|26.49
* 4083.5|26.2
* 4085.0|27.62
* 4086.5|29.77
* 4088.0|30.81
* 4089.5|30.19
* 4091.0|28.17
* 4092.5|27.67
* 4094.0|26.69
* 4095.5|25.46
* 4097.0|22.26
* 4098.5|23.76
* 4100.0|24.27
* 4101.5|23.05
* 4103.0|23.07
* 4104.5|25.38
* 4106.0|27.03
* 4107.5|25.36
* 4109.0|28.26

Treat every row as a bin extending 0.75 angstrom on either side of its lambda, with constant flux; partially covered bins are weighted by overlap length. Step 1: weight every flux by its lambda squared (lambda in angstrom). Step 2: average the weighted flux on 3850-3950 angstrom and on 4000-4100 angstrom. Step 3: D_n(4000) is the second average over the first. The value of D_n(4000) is 1.72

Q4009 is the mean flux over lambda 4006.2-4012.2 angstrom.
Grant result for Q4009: 27.1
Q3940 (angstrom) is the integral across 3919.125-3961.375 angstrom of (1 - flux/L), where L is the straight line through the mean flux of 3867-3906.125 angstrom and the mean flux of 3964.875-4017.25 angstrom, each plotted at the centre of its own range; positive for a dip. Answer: 7.6 angstrom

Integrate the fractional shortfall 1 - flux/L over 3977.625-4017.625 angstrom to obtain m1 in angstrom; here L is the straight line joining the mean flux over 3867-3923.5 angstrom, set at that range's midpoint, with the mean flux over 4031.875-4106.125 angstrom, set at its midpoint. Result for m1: -4.9 angstrom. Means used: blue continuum 18.2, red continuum 26.8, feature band 26.1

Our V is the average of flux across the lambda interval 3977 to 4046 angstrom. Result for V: 26.4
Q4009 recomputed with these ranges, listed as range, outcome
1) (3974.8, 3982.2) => 20.4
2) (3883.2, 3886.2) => 15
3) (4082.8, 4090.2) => 28.9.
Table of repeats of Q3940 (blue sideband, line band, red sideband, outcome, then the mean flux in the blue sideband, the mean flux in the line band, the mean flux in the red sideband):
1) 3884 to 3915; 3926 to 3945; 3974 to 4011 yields 7.0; 18.7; 13.3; 24.7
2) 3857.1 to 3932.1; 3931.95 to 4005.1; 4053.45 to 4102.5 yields 6.1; 17.3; 19.3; 26.2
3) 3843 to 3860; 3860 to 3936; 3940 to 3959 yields 3.1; 16.1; 17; 19.6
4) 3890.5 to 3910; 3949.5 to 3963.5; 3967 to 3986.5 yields -1.4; 19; 19.6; 17.4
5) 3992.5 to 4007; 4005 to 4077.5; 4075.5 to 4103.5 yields -1.0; 26.3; 26.9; 26.8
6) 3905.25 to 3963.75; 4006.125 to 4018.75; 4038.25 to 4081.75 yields -2.6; 17.4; 28.1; 26.9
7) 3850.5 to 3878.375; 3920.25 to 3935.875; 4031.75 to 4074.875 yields 5.1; 16.4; 13.3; 26.8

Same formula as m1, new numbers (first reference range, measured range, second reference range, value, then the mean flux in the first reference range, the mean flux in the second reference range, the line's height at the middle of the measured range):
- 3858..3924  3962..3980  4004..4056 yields 7.45 angstrom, 17.8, 27.5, 23.4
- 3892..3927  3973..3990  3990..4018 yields 2.32 angstrom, 19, 27.1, 25.2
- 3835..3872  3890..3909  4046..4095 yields -1.12 angstrom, 15.3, 27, 17.8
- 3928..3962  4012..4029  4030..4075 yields -2.63 angstrom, 16.5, 26.7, 23.7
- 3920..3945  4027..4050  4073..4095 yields -3.63 angstrom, 14.3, 27.8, 23.7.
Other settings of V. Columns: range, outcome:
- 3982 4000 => 25.6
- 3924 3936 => 11.9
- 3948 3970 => 16.9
